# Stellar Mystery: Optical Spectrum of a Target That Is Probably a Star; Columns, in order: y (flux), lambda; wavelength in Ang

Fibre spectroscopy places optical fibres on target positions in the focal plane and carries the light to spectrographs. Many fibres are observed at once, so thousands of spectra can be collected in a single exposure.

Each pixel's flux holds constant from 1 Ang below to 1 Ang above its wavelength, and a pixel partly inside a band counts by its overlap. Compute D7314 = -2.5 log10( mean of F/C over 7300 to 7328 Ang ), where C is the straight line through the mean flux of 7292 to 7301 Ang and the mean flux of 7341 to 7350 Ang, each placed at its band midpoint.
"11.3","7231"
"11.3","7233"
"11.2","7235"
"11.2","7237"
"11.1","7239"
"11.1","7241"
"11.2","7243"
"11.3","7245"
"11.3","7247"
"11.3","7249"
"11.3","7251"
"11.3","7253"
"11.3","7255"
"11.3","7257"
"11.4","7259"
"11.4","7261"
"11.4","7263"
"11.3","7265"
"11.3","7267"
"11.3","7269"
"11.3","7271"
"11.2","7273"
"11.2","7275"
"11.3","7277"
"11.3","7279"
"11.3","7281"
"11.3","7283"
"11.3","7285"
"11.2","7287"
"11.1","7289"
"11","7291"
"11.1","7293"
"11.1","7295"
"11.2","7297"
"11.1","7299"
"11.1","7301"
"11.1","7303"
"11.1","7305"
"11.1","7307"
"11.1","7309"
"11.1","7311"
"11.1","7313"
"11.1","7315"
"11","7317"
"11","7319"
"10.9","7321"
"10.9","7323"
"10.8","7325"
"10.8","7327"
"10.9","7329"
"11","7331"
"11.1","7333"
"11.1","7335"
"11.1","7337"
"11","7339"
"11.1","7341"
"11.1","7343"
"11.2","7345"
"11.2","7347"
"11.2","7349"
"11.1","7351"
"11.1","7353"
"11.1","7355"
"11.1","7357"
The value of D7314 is 0.01 mag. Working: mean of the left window 11.1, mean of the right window 11.2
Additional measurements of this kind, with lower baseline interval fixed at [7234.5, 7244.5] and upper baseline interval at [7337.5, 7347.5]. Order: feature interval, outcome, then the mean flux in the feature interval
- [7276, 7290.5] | -0.01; 11.2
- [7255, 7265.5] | -0.02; 11.4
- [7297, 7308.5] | 0.00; 11.1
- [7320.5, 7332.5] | 0.02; 10.9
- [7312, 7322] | 0.01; 11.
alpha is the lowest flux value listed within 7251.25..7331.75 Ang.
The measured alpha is 10.8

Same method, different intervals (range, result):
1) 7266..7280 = 11.2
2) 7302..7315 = 11.1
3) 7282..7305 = 11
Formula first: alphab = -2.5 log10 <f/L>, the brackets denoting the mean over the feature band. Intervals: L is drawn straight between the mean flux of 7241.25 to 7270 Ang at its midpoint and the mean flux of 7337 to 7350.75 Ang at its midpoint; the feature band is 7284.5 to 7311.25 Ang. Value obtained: 0.010 mag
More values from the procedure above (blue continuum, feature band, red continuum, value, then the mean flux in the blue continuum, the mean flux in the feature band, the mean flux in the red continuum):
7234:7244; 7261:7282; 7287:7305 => -0.016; 11.2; 11.3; 11.1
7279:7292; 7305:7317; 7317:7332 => -0.008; 11.2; 11.1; 10.9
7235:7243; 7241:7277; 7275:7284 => -0.007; 11.1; 11.3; 11.3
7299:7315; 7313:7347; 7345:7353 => 0.012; 11.1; 11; 11.2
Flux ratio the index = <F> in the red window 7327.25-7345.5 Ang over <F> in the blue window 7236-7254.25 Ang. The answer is 0.98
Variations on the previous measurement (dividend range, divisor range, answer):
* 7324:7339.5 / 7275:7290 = 0.98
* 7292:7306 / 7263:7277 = 0.99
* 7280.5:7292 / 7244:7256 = 0.99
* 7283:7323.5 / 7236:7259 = 0.99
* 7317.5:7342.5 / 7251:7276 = 0.97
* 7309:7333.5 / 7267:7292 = 0.98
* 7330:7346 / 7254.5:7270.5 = 0.98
